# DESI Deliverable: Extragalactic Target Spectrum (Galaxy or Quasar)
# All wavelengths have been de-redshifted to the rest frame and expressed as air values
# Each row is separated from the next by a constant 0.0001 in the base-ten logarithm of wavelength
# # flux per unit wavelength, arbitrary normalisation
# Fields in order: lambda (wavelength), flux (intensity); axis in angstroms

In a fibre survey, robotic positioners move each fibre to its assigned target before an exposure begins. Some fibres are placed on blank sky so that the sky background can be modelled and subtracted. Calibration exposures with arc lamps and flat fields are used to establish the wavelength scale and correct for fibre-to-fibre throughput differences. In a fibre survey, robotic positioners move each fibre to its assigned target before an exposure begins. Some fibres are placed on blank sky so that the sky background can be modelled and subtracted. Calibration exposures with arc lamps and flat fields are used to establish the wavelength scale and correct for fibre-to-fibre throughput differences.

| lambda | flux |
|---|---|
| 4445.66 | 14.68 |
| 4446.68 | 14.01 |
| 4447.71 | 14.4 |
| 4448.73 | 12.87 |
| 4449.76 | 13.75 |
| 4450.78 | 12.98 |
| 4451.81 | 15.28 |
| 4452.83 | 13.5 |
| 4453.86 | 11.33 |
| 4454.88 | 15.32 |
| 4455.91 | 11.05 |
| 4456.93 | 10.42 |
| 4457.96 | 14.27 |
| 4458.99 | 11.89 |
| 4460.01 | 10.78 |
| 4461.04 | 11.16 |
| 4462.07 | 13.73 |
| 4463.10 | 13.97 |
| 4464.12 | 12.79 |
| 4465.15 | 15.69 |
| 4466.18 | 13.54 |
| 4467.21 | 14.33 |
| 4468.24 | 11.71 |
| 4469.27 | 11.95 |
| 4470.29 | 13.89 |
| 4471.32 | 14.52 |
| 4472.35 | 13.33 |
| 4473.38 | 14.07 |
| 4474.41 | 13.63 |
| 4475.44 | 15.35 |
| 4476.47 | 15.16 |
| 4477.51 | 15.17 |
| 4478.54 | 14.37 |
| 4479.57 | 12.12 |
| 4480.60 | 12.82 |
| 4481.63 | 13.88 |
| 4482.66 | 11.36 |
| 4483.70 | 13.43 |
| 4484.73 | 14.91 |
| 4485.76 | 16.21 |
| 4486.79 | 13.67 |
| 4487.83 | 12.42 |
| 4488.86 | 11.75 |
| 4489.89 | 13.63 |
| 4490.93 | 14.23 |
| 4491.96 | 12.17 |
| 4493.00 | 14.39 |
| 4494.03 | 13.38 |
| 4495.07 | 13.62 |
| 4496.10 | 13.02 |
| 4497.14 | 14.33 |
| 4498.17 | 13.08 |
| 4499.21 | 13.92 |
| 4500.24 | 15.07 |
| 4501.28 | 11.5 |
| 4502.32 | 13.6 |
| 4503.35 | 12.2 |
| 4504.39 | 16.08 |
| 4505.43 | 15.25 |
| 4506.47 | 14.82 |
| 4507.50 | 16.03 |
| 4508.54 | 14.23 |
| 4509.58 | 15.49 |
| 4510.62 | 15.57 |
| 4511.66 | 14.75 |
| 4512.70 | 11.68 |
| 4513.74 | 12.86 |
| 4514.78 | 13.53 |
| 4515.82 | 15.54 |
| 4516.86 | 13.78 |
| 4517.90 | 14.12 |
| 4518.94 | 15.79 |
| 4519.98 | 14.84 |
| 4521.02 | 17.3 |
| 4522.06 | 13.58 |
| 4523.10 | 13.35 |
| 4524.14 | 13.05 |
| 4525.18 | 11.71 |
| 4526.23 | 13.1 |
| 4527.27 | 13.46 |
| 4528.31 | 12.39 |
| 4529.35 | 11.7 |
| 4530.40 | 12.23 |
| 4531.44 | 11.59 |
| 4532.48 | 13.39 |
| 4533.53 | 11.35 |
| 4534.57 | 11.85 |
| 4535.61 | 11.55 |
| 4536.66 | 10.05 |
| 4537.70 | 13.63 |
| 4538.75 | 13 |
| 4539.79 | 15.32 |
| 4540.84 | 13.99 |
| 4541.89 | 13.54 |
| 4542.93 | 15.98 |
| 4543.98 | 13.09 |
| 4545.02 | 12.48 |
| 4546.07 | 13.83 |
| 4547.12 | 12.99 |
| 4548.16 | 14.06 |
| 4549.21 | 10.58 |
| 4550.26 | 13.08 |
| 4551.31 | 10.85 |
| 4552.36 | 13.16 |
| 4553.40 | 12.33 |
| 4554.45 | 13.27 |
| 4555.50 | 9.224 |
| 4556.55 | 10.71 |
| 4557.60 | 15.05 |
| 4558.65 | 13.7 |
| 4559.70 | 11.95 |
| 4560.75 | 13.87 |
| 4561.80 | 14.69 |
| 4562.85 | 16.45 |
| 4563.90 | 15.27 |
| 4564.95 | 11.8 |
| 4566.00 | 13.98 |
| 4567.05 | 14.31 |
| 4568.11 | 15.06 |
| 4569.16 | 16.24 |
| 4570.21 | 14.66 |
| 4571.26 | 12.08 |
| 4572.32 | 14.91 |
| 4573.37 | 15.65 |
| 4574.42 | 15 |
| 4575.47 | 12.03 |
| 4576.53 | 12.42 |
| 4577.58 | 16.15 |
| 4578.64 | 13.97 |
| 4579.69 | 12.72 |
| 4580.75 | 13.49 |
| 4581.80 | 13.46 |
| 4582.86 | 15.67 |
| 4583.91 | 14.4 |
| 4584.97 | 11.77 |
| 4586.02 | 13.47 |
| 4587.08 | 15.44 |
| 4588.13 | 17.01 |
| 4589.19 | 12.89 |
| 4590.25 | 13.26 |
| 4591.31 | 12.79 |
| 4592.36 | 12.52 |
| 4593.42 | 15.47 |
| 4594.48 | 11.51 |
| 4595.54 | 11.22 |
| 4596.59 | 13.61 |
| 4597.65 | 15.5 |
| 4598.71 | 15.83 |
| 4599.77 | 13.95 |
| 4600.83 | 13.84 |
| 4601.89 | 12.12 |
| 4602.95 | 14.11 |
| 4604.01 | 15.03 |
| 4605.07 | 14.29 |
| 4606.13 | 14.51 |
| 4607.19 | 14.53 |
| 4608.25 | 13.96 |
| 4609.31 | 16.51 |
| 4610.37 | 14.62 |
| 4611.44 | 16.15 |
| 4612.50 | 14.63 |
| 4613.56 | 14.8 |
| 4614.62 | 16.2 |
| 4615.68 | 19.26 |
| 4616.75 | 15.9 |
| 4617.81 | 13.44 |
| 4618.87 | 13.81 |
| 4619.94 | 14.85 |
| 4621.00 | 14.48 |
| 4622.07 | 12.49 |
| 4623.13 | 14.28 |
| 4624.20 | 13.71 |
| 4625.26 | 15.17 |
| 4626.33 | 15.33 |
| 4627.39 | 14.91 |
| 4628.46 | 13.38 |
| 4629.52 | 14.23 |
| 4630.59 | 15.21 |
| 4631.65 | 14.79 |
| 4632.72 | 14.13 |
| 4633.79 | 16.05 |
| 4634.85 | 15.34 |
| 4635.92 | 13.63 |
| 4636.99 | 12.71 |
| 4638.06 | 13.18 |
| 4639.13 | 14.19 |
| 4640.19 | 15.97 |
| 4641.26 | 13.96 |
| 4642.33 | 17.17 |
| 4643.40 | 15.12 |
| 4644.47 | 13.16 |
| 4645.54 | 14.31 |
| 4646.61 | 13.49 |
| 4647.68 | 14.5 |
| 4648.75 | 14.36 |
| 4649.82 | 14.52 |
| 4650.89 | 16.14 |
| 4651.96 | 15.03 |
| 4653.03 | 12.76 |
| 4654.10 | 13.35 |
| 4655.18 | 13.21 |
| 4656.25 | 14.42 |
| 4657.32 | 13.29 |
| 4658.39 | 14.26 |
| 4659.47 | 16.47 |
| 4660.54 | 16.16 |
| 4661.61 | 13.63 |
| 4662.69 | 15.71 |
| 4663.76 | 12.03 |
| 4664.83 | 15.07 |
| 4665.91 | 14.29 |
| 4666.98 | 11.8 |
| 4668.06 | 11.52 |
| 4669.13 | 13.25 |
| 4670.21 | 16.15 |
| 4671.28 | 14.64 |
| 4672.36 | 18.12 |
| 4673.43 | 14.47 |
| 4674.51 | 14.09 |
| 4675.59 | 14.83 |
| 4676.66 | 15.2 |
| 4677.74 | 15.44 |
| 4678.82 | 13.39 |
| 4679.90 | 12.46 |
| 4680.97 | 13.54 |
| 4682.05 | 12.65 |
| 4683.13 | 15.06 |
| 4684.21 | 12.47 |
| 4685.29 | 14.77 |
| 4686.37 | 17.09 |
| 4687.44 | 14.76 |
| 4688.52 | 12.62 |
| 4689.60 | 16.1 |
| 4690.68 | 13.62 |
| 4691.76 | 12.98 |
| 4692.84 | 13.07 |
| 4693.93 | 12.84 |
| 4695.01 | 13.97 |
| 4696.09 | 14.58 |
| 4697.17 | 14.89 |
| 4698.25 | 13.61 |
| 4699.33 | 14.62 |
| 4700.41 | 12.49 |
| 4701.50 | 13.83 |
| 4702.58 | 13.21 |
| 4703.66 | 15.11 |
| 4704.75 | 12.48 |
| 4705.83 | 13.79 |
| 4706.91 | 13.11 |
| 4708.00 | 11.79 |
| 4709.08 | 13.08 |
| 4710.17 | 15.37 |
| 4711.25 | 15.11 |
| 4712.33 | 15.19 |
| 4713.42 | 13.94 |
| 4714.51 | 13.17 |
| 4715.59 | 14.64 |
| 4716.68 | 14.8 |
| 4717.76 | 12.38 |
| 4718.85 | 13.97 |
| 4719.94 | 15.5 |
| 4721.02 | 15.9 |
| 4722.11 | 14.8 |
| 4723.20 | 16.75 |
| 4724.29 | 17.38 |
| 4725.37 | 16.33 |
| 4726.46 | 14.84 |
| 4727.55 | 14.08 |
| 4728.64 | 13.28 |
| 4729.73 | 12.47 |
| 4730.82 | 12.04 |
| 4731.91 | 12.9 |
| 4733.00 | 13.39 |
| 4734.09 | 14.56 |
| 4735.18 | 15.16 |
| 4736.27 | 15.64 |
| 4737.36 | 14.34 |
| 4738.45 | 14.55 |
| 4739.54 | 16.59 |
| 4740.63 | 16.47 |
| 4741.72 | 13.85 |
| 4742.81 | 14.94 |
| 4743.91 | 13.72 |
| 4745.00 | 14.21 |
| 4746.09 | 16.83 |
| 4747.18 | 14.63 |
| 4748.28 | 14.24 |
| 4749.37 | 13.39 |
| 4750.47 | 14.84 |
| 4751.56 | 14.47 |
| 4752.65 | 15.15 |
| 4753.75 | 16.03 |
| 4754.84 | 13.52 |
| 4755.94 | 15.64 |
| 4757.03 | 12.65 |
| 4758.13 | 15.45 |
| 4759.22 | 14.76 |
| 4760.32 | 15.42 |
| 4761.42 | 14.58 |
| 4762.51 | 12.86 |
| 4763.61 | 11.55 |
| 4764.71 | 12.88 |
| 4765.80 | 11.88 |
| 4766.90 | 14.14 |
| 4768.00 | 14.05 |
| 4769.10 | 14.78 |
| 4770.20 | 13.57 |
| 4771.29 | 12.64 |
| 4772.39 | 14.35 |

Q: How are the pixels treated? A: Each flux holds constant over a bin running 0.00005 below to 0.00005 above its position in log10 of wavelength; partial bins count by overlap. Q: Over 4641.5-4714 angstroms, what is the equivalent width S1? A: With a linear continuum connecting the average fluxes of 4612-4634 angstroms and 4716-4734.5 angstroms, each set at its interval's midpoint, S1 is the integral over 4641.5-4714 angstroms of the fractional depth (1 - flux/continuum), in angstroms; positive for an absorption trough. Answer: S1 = 2.1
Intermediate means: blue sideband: 14.8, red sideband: 14.4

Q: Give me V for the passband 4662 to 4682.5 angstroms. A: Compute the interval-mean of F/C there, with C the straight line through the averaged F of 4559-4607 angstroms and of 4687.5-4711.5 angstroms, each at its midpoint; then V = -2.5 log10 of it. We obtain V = -0.03 mag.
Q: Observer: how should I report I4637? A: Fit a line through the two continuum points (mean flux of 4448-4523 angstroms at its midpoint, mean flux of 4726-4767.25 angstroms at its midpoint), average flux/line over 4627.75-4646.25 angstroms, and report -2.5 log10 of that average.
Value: -0.04 mag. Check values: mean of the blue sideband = 13.7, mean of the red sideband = 14.3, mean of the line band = 14.5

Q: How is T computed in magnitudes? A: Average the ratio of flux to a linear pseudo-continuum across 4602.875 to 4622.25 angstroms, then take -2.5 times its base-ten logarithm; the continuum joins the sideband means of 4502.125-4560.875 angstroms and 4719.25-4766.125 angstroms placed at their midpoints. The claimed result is -0.09 mag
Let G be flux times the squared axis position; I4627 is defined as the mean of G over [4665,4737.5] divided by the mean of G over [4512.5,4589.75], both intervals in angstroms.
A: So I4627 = 1.1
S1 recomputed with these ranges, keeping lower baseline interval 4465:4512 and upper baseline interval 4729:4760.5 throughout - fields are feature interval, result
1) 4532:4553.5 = 1.8 angstroms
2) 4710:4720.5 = 0.1 angstroms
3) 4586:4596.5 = 0.4 angstroms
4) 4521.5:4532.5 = 1.0 angstroms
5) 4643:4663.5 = -0.1 angstroms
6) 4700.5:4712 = 0.6 angstroms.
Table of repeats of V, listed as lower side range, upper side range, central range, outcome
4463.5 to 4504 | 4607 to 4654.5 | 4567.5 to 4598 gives 0.03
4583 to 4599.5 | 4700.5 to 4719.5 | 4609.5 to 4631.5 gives -0.08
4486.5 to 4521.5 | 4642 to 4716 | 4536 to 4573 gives 0.05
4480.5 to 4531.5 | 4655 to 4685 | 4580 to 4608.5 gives 0.01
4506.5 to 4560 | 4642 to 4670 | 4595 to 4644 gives -0.05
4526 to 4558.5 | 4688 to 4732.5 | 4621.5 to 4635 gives -0.09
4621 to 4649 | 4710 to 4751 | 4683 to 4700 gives 0.03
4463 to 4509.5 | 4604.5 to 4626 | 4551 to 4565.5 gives 0.11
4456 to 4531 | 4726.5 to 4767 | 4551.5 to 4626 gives -0.02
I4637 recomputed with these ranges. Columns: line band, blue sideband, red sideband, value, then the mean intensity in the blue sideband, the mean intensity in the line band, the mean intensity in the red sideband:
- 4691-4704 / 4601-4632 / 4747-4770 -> 0.05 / 14.7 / 13.7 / 14.1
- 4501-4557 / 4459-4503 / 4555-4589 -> 0.03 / 13.5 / 13.3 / 14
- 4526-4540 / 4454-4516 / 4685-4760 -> 0.11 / 13.6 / 12.4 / 14.4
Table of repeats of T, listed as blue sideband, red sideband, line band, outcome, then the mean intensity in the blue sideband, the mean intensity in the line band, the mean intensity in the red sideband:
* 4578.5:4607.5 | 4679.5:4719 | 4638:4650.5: -0.05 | 13.9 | 14.6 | 13.9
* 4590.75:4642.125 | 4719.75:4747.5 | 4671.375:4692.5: 0.02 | 14.4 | 14.4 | 14.8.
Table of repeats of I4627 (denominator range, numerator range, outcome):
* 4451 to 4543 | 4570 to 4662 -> 1.12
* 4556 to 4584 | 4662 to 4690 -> 1.06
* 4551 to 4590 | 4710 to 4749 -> 1.14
